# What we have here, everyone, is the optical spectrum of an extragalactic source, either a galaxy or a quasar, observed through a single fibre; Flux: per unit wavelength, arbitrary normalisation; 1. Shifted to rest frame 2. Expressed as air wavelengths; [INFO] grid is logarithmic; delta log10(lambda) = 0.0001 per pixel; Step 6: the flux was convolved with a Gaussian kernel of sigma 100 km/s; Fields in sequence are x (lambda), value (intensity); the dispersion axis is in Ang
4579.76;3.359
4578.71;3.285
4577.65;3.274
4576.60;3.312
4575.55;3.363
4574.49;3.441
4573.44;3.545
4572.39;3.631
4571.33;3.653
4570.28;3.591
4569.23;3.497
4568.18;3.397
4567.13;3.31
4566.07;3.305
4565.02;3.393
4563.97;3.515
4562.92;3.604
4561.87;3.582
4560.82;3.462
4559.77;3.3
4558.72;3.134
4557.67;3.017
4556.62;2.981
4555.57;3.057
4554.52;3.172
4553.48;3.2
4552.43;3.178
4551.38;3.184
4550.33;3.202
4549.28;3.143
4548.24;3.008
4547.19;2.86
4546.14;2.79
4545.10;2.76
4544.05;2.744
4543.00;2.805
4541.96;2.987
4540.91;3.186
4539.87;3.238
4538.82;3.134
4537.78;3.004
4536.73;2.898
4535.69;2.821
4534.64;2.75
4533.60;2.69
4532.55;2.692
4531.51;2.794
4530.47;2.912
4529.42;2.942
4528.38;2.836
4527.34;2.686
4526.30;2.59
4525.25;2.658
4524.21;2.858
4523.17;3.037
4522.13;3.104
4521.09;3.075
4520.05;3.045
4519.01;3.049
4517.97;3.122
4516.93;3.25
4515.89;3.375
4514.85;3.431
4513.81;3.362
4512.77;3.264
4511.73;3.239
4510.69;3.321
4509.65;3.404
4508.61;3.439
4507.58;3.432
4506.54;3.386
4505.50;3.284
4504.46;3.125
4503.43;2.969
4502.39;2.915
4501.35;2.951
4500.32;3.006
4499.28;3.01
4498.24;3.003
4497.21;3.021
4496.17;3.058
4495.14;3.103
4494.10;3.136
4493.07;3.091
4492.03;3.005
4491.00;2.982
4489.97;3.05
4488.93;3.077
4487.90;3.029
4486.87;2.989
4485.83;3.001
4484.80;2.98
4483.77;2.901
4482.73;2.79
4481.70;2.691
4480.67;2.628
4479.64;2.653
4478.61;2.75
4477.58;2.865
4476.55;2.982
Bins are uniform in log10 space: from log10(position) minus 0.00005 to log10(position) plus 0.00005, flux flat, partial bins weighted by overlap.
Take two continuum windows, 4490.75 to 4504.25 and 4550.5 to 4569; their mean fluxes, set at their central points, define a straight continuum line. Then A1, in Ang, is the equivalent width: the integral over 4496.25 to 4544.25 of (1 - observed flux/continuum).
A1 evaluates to 1.1 Ang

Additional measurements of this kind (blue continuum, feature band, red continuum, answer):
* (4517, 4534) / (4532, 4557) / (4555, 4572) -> 1.2 Ang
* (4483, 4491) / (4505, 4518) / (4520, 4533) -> -1.9 Ang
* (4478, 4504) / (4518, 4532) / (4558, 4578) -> 1.2 Ang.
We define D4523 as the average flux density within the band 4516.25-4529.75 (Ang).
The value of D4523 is 2.95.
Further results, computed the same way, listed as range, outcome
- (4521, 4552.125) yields 2.91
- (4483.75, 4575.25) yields 3.12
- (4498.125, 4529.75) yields 3.1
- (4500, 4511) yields 3.21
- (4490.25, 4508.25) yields 3.09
